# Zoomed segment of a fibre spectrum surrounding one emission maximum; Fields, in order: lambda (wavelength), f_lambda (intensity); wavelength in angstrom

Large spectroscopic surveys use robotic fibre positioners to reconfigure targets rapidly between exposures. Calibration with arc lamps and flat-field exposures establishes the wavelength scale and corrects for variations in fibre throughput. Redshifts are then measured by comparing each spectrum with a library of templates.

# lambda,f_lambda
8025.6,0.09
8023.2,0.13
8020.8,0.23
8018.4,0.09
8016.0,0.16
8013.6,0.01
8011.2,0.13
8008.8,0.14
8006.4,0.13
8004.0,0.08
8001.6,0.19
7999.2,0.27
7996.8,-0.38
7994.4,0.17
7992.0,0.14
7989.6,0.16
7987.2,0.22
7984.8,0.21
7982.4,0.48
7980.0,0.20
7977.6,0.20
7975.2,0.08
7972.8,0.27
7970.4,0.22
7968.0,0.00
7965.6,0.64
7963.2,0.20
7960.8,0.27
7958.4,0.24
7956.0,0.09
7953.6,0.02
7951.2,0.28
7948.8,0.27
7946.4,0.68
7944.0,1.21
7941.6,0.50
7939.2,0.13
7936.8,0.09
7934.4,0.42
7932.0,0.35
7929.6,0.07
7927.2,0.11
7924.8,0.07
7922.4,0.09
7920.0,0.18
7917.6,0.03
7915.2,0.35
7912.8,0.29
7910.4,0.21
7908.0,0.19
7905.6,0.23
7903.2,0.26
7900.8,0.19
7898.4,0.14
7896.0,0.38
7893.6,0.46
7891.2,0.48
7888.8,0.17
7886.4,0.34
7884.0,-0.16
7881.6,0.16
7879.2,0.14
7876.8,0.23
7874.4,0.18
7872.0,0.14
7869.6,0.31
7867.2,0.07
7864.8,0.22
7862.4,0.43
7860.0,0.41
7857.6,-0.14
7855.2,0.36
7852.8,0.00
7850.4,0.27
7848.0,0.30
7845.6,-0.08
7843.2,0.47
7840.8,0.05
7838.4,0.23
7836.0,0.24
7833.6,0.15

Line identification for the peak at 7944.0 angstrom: Hgamma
